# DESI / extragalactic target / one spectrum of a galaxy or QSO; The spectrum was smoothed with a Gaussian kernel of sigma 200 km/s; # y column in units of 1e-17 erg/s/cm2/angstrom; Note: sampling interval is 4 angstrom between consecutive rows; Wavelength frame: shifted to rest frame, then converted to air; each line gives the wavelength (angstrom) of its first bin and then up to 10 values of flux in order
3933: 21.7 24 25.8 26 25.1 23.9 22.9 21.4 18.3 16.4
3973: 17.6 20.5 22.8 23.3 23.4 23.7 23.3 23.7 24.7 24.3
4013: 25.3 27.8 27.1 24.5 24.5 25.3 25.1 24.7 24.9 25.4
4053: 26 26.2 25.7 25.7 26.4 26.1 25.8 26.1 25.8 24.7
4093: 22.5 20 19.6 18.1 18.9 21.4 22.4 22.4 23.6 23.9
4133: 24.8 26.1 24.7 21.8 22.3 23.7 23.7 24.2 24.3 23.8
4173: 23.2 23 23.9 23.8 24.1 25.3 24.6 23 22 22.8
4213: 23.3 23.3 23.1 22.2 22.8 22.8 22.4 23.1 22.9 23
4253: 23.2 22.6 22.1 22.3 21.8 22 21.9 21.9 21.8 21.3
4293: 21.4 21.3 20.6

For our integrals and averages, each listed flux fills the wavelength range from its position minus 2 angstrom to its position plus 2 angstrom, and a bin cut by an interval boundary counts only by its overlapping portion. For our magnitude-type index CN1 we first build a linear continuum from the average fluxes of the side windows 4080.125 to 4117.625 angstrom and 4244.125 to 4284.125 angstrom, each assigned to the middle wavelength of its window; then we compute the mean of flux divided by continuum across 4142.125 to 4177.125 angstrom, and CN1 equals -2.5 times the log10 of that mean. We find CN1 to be -0.066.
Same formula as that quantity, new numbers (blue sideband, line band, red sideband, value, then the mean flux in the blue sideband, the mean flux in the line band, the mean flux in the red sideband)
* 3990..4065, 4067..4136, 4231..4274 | 0.05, 25.1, 23.1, 22.6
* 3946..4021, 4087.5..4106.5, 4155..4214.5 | 0.12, 22.9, 21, 23.7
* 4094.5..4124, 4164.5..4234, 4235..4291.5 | -0.09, 20.5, 23.4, 22.3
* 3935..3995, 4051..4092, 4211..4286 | -0.15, 22.3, 25.8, 22.6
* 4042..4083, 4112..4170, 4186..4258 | 0.04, 25.8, 23.6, 23.2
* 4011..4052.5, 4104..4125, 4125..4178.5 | 0.16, 25.5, 21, 23.8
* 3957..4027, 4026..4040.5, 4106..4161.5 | -0.09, 22.8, 24.9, 23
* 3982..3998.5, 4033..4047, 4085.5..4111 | -0.12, 23.4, 25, 20.9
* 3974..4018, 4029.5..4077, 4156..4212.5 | -0.08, 23.7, 25.6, 23.7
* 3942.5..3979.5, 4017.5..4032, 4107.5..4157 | -0.16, 21.4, 25.6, 23.1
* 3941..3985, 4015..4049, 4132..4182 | -0.14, 21.8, 25.5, 23.8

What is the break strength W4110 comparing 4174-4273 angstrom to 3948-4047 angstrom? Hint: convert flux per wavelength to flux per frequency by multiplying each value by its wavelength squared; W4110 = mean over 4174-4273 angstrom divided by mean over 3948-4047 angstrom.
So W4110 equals 1.10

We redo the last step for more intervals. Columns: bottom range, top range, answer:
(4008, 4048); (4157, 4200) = 1.02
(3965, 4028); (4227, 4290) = 1.10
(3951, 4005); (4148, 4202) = 1.21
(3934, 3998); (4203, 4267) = 1.16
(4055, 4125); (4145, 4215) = 1.05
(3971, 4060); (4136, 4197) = 1.06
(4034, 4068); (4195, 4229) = 0.98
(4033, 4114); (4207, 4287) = 1.02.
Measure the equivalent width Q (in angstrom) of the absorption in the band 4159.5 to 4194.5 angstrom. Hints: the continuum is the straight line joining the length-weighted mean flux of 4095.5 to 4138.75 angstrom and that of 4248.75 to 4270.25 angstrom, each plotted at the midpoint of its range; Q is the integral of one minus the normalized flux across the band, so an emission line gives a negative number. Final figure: -2.80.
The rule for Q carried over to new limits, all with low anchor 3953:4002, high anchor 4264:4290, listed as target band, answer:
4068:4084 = -3.3 angstrom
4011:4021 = -2.4 angstrom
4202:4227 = -1.2 angstrom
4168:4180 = -0.9 angstrom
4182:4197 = -1.8 angstrom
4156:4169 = -1.4 angstrom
